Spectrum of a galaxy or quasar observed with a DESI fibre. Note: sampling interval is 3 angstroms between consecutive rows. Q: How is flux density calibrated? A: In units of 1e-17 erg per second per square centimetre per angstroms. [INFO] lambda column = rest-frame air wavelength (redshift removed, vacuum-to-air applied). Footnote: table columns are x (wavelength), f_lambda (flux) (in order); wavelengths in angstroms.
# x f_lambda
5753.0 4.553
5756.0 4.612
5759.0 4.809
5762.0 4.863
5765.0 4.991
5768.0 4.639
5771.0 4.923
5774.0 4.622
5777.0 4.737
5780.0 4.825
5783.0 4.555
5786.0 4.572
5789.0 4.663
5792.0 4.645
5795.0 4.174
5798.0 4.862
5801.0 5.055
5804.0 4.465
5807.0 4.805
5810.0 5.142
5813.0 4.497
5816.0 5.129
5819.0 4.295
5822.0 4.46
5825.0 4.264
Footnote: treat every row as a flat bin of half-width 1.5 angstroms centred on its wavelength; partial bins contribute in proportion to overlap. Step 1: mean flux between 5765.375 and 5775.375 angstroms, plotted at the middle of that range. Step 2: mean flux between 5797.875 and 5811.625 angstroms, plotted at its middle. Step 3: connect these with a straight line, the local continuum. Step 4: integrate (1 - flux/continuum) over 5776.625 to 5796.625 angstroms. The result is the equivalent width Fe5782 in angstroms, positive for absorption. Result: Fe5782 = 0.9 angstroms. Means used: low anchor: 4.76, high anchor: 4.86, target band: 4.59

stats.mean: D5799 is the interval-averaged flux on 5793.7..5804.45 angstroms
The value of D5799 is 4.66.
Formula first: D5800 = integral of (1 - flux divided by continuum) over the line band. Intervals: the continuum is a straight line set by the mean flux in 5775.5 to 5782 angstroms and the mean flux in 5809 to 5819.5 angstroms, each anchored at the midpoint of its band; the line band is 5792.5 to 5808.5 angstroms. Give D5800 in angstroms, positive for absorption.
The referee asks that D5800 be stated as 0.4 angstroms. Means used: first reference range 4.76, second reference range 4.79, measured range 4.67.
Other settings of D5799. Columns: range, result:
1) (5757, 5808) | 4.72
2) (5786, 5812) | 4.71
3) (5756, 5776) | 4.79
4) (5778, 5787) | 4.66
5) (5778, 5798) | 4.6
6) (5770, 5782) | 4.76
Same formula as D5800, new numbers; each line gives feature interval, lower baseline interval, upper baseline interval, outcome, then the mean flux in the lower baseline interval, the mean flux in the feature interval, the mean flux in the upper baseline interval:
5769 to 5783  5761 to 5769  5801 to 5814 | 0.22 angstroms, 4.84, 4.75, 4.77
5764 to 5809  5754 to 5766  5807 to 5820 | 0.85 angstroms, 4.8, 4.7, 4.79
